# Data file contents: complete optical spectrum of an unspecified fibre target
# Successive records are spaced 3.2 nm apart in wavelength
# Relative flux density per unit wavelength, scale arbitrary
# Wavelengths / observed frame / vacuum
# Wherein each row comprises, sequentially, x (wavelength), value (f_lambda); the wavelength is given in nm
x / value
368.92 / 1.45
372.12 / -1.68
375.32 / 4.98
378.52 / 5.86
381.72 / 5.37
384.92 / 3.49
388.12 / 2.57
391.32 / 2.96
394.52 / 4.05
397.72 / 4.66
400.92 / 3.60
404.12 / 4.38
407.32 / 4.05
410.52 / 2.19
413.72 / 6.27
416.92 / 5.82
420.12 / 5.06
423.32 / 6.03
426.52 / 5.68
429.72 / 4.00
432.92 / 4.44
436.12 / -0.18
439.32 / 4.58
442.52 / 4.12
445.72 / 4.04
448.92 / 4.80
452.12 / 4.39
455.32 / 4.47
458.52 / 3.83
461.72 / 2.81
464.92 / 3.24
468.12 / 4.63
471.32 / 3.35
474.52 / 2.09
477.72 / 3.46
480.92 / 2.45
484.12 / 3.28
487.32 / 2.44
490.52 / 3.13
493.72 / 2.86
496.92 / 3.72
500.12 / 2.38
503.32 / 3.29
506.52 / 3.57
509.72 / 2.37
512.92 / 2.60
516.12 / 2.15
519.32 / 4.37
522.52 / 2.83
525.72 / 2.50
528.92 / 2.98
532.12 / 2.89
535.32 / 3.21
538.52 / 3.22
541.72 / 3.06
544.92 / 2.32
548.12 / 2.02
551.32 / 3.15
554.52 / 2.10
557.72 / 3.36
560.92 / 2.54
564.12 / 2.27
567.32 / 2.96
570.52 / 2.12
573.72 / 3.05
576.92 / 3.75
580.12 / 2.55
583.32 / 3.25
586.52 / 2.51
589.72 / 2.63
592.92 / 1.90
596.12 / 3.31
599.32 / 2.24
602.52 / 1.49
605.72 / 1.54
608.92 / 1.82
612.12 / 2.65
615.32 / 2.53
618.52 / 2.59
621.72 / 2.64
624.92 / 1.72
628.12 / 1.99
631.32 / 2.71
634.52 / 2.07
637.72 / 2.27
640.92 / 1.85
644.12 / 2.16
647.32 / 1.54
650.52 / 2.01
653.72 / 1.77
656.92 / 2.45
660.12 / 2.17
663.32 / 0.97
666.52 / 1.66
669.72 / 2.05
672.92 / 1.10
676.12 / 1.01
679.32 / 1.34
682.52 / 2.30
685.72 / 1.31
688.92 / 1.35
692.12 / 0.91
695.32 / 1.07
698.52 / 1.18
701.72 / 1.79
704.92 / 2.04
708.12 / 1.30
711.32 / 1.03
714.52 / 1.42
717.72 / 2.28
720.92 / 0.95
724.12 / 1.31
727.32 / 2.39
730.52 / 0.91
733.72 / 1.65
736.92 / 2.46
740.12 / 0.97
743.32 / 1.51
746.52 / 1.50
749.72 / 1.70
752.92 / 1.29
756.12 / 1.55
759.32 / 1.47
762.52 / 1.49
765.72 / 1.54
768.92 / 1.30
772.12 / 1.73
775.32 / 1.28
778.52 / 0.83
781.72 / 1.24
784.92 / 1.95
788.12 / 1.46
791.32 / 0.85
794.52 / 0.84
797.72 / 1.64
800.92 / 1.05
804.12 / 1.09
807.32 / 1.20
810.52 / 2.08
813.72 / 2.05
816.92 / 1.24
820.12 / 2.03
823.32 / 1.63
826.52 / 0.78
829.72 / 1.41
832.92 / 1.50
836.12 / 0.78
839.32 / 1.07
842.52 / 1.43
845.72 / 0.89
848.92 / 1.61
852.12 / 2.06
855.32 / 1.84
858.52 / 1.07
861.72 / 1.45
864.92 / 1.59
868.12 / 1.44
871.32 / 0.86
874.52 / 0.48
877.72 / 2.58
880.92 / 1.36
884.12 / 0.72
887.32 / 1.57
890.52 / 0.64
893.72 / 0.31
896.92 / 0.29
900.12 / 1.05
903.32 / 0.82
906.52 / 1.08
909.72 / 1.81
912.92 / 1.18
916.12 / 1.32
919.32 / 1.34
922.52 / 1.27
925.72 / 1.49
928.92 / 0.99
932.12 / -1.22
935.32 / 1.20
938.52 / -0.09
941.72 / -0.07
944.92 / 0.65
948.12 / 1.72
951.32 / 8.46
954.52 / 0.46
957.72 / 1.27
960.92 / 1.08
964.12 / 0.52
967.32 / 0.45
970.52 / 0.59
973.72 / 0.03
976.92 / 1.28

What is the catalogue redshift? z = 1.552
